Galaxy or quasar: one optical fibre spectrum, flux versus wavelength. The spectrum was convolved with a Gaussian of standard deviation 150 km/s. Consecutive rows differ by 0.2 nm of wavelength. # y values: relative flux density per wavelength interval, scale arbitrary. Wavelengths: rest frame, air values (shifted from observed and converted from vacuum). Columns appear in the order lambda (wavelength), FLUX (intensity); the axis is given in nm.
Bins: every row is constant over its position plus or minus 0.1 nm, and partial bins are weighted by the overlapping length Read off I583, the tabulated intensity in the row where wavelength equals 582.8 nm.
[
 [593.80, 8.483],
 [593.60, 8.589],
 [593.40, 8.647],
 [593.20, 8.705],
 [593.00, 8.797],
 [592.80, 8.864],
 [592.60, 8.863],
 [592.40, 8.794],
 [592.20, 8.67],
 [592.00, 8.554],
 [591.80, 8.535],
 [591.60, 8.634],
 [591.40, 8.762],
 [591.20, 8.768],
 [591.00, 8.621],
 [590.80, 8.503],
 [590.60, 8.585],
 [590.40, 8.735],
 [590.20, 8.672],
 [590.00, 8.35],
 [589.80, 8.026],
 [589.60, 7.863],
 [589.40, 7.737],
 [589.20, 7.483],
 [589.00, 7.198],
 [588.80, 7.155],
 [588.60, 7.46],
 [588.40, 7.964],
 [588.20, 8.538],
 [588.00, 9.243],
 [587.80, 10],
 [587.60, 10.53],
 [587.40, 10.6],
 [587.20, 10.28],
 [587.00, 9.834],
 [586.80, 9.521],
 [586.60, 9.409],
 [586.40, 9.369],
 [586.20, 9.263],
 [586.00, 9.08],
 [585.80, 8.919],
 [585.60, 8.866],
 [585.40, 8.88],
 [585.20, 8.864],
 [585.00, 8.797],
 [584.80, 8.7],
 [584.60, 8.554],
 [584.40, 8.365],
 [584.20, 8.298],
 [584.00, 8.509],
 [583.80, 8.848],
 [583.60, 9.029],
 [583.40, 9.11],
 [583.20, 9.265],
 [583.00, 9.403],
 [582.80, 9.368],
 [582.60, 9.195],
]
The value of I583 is 9.368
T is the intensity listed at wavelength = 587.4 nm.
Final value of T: 10.6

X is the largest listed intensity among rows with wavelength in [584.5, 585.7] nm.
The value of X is 8.88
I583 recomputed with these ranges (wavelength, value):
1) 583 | 9.403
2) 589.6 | 7.863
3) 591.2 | 8.768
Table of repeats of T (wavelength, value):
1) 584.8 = 8.7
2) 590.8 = 8.503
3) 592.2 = 8.67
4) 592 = 8.554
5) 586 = 9.08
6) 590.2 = 8.672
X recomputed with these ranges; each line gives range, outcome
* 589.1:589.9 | 8.026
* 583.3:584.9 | 9.11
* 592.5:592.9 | 8.864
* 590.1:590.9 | 8.735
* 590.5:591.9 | 8.768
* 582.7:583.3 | 9.403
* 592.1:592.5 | 8.794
